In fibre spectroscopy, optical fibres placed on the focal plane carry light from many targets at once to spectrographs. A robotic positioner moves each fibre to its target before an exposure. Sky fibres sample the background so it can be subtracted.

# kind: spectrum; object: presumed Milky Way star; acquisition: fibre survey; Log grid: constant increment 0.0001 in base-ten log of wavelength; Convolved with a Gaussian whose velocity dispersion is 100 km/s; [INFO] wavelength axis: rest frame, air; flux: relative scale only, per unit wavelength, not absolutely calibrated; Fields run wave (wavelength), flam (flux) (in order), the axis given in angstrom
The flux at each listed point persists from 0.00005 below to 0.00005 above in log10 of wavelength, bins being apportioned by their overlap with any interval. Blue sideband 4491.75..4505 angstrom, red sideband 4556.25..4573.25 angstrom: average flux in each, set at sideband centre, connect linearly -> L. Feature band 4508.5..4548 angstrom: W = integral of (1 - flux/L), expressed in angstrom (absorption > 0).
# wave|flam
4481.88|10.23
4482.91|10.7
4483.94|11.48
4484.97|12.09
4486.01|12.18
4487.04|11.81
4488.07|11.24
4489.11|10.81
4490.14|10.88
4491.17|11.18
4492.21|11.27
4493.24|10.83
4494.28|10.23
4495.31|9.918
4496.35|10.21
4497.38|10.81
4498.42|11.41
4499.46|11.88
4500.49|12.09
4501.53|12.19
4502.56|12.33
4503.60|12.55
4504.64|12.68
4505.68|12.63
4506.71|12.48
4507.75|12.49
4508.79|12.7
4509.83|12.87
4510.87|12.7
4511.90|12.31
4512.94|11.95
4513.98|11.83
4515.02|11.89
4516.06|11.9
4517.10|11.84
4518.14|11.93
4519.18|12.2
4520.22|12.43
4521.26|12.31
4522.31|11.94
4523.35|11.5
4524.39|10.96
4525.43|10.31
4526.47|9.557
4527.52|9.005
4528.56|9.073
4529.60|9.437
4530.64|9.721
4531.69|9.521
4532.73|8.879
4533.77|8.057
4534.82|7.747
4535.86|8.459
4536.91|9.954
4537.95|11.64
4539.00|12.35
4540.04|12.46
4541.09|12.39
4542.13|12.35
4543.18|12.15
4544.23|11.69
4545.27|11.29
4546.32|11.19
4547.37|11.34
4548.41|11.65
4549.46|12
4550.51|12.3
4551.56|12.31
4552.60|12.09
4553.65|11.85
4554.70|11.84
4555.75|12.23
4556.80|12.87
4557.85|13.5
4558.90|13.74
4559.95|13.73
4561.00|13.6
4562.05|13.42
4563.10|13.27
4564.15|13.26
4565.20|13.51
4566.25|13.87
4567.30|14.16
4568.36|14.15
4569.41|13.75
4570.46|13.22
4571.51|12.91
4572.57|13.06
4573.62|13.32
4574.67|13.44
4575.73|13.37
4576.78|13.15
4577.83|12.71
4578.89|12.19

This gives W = 3.9 angstrom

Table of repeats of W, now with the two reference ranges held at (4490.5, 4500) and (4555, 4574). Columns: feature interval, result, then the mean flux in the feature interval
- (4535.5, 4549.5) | 1.2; 11.5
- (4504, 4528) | -0.5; 11.8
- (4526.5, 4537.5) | 2.9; 9.03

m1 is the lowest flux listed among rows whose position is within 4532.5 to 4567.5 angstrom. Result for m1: 7.747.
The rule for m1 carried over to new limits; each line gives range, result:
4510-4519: 11.83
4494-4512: 9.918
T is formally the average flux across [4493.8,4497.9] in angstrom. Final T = 10.3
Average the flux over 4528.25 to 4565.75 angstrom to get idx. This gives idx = 11.6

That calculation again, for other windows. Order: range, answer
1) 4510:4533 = 11.1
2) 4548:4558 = 12.2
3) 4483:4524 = 11.8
